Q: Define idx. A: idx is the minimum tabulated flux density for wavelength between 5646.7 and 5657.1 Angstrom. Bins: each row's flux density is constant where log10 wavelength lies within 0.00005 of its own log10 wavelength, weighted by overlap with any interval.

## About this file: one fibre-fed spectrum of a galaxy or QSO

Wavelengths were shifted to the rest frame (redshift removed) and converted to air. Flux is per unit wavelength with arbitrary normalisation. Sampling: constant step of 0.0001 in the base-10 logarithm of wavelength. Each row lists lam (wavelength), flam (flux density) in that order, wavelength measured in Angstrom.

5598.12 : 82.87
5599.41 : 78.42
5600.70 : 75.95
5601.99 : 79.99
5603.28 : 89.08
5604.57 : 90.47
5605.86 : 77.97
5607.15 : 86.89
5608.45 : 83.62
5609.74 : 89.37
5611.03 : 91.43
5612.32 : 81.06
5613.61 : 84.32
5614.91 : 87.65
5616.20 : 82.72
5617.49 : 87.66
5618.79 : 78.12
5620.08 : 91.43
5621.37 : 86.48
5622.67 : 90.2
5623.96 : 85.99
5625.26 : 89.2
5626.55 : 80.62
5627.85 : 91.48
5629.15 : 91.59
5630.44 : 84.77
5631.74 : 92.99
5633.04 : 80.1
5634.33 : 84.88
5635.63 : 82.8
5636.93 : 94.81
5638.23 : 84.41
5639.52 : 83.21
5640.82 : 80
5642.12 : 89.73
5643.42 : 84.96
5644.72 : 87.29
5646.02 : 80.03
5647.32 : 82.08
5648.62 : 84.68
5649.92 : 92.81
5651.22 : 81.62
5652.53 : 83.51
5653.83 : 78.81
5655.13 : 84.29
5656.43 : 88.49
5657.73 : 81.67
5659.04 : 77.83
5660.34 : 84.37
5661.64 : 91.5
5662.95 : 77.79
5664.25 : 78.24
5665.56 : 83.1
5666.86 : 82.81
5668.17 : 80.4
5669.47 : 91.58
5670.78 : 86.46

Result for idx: 78.81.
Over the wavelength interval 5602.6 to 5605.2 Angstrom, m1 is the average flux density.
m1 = 89.7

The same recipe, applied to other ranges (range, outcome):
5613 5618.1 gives 85.6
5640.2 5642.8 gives 84.9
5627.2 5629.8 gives 91.5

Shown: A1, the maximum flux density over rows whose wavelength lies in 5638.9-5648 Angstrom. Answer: 89.73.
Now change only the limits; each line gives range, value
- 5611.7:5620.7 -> 91.43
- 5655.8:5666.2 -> 91.5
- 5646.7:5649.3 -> 84.68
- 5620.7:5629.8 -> 91.59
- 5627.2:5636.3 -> 92.99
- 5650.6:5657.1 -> 88.49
